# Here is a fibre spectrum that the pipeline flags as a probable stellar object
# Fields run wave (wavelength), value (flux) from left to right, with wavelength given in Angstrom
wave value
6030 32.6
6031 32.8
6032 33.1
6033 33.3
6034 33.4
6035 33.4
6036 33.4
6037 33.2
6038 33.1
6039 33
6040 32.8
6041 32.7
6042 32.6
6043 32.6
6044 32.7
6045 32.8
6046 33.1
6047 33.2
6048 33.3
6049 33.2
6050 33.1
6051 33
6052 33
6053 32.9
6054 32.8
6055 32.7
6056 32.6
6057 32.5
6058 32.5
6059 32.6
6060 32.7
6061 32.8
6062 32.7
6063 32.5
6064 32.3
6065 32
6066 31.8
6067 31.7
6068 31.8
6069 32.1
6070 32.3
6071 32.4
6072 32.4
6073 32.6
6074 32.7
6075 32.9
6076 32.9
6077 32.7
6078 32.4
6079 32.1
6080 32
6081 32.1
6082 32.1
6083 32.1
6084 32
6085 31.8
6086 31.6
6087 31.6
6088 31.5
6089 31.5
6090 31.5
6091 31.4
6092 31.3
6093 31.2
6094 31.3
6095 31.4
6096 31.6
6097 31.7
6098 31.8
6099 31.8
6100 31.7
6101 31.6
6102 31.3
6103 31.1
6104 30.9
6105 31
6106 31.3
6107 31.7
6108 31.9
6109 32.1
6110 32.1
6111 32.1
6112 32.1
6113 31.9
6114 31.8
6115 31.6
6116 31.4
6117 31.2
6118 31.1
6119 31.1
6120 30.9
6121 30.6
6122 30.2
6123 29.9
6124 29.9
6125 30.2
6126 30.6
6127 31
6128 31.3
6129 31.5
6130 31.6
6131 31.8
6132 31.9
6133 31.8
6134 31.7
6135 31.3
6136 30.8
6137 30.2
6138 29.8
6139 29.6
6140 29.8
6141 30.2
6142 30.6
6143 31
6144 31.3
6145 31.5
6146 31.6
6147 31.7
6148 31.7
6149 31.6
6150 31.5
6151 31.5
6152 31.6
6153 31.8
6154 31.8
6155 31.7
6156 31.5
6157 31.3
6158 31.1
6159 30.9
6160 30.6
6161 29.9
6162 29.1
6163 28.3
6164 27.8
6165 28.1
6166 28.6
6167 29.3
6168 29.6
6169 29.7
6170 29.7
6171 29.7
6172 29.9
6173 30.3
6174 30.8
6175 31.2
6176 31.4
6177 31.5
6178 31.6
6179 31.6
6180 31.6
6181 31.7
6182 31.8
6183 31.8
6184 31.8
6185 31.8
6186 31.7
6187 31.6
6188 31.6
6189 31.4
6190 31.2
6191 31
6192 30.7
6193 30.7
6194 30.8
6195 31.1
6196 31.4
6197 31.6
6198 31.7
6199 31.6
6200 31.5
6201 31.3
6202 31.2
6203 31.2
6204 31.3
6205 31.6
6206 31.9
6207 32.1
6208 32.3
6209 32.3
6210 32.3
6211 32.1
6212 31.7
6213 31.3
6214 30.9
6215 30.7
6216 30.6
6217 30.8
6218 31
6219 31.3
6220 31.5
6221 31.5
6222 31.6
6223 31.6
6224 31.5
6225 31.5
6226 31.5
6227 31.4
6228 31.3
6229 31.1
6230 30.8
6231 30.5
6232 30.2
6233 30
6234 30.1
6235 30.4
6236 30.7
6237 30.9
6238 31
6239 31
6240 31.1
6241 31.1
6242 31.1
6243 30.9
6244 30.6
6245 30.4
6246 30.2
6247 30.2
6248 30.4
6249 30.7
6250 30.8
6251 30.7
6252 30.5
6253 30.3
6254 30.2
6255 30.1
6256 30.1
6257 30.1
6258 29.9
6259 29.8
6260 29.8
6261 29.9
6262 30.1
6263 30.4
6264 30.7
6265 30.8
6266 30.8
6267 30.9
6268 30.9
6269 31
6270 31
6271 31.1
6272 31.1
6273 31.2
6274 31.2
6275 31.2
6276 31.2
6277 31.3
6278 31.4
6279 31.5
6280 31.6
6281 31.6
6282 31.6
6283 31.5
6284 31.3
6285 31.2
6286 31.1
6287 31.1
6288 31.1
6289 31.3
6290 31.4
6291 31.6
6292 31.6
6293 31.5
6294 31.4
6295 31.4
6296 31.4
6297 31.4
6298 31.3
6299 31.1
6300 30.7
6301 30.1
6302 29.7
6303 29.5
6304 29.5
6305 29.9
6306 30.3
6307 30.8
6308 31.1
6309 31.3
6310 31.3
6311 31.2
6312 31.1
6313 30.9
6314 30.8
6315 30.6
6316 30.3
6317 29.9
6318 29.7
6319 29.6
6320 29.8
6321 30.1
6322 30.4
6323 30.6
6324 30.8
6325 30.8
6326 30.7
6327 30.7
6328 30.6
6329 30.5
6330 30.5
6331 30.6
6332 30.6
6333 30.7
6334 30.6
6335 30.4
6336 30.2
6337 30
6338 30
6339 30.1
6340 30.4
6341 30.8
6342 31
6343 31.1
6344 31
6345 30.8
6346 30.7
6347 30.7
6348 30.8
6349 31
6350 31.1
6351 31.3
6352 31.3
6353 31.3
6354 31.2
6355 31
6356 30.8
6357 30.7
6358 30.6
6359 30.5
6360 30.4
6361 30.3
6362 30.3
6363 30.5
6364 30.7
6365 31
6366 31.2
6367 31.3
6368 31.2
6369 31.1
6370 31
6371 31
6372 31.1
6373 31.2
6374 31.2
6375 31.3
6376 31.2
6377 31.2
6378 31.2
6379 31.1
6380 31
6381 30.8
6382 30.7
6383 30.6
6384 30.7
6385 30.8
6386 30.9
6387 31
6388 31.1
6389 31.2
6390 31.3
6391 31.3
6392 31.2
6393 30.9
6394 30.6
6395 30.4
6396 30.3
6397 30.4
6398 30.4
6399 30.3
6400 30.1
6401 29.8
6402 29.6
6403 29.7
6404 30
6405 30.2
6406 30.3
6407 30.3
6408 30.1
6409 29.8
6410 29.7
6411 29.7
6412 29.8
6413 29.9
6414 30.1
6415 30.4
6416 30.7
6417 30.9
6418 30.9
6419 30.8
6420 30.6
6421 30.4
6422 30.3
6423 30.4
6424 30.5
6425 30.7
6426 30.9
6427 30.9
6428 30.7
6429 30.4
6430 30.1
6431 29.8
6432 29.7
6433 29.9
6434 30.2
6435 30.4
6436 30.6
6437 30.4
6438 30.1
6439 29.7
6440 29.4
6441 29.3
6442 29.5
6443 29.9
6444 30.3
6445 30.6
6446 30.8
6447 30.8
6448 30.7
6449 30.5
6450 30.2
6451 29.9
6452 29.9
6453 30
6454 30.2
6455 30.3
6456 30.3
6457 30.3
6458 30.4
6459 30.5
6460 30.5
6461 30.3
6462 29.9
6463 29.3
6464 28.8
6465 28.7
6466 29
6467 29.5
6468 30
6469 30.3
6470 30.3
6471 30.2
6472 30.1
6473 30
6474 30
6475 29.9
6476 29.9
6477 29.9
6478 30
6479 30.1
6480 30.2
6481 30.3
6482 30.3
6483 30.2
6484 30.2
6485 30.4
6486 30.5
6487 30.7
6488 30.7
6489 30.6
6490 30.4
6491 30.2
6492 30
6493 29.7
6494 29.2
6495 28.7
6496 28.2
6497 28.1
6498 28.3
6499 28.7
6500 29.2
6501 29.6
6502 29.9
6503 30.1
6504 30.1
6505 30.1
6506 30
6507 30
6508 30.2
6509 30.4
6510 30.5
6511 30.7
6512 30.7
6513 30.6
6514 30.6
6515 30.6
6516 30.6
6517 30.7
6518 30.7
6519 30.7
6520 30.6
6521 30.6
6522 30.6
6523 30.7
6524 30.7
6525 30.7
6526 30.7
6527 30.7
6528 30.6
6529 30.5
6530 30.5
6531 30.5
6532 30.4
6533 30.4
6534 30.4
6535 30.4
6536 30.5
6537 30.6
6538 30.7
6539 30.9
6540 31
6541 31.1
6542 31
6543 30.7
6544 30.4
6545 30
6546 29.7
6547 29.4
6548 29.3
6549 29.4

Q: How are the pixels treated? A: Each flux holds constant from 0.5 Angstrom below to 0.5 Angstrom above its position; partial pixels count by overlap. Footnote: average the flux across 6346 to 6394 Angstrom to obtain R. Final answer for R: 31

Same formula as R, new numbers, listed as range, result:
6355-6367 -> 30.7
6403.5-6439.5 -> 30.3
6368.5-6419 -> 30.6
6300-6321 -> 30.4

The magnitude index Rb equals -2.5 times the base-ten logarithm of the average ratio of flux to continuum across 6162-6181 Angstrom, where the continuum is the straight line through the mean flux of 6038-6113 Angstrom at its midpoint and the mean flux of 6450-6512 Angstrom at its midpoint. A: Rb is 0.06 mag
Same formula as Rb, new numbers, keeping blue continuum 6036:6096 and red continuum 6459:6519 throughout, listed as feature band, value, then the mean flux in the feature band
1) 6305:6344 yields 0.013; 30.5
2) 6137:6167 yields 0.046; 30.6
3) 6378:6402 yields -0.007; 30.7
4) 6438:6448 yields 0.006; 30.1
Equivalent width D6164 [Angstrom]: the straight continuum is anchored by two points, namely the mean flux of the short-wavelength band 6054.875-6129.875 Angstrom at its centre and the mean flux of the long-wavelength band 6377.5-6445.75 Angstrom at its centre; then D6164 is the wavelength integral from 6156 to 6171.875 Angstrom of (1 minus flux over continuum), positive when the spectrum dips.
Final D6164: 0.9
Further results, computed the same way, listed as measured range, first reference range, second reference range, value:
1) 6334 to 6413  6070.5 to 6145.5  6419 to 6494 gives -0.6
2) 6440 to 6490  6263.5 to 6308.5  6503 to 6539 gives 0.9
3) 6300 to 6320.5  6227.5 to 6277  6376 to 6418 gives 0.1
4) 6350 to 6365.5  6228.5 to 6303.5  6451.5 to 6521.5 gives -0.2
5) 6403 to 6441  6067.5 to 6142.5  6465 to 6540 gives 0.2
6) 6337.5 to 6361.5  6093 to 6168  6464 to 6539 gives -0.2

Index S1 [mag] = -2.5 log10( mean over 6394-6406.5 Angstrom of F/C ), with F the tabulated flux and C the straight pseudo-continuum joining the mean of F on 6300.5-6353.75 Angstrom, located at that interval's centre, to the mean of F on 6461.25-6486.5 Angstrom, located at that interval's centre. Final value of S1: 0.00 mag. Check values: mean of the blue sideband 30.6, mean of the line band 30.1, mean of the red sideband 29.9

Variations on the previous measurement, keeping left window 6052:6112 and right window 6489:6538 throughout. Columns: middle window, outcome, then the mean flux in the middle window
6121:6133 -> 0.031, 30.9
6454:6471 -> 0.017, 29.9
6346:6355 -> -0.007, 31.1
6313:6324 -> 0.027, 30.2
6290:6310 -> 0.008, 30.8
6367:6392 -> -0.011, 31.1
